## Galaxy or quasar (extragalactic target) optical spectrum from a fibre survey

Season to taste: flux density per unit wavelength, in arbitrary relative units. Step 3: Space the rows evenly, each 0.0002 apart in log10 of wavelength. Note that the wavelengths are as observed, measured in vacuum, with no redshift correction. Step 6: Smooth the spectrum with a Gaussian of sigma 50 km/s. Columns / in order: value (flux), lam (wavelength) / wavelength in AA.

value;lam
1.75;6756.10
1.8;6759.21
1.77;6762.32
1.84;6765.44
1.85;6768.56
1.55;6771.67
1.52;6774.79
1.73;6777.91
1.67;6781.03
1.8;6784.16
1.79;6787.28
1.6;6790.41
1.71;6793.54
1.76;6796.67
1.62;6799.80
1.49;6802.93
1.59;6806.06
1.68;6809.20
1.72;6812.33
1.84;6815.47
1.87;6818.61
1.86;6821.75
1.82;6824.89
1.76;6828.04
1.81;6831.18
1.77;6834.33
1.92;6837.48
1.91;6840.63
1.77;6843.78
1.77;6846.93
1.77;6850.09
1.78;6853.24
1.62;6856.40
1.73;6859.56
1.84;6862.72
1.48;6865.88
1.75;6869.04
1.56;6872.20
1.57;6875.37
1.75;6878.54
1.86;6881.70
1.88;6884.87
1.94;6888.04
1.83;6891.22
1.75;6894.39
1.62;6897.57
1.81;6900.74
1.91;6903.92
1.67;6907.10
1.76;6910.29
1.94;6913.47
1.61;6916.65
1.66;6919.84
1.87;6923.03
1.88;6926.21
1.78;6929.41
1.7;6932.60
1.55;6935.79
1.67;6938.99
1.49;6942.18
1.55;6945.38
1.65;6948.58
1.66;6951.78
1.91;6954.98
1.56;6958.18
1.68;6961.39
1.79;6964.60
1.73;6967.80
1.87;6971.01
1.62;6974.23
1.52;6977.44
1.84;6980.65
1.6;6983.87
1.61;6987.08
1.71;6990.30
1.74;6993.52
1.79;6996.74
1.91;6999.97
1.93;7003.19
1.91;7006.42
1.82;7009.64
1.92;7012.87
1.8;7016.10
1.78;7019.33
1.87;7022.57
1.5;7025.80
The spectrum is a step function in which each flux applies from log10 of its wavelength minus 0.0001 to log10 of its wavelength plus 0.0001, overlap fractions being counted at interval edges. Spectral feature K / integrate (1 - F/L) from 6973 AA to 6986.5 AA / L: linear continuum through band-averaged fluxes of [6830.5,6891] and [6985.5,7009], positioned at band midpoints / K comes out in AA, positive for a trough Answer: 1.2 AA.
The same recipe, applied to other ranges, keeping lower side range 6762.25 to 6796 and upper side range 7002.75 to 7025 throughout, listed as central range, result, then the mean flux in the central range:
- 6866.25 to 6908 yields 0.4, 1.76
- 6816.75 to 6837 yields -1.0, 1.82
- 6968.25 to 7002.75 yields 1.9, 1.73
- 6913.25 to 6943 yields 1.4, 1.71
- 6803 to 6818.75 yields 0.2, 1.7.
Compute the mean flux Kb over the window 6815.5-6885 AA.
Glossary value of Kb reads 1.77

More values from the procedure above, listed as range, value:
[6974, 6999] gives 1.69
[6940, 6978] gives 1.67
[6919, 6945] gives 1.69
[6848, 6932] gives 1.75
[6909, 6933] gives 1.78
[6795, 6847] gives 1.76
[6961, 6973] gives 1.77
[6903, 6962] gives 1.71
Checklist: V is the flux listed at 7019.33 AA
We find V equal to 1.78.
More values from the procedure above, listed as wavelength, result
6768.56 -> 1.85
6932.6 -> 1.7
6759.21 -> 1.8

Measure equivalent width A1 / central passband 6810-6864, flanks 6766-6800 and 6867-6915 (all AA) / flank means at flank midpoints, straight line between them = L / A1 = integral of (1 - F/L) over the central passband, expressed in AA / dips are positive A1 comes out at -1.92 AA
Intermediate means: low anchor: 1.7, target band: 1.8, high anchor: 1.77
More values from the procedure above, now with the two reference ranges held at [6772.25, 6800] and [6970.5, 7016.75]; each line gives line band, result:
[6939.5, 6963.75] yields 1.4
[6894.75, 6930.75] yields -0.7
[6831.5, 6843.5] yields -1.0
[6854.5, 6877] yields 0.9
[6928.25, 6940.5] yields 0.5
